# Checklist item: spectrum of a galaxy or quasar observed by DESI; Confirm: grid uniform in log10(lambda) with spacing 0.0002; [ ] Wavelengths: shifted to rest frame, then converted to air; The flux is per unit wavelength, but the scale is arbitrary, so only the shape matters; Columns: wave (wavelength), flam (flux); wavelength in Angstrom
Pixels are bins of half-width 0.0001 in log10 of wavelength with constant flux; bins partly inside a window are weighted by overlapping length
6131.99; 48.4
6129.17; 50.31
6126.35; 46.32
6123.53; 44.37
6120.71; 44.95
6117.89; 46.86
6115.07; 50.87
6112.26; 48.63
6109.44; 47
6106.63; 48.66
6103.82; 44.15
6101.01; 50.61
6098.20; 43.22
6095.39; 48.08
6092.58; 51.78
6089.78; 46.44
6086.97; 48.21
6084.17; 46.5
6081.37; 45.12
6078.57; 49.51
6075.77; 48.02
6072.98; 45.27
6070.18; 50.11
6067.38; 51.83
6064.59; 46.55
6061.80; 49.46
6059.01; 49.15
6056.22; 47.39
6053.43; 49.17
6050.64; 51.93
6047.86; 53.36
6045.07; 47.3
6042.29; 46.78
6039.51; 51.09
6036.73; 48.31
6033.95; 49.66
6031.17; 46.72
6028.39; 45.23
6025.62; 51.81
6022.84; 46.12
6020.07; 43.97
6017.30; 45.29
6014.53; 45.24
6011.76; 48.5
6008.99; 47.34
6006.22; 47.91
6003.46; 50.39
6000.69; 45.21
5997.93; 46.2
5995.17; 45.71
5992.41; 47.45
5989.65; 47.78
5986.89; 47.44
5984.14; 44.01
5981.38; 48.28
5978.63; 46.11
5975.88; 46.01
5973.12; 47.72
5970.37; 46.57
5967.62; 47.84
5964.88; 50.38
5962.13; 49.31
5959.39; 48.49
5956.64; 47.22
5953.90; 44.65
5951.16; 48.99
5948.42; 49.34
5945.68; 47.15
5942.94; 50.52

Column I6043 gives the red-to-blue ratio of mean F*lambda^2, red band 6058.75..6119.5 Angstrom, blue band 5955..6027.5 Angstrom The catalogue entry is 1.05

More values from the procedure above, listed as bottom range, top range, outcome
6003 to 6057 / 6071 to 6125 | 1.00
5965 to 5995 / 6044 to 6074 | 1.08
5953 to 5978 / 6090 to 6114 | 1.05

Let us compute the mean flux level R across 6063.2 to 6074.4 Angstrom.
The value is 48.4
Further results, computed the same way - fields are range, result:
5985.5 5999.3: 46.9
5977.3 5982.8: 47.2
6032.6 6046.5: 48.6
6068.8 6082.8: 47.6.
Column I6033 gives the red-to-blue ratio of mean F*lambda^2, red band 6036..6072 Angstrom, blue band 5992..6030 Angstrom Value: 1.1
